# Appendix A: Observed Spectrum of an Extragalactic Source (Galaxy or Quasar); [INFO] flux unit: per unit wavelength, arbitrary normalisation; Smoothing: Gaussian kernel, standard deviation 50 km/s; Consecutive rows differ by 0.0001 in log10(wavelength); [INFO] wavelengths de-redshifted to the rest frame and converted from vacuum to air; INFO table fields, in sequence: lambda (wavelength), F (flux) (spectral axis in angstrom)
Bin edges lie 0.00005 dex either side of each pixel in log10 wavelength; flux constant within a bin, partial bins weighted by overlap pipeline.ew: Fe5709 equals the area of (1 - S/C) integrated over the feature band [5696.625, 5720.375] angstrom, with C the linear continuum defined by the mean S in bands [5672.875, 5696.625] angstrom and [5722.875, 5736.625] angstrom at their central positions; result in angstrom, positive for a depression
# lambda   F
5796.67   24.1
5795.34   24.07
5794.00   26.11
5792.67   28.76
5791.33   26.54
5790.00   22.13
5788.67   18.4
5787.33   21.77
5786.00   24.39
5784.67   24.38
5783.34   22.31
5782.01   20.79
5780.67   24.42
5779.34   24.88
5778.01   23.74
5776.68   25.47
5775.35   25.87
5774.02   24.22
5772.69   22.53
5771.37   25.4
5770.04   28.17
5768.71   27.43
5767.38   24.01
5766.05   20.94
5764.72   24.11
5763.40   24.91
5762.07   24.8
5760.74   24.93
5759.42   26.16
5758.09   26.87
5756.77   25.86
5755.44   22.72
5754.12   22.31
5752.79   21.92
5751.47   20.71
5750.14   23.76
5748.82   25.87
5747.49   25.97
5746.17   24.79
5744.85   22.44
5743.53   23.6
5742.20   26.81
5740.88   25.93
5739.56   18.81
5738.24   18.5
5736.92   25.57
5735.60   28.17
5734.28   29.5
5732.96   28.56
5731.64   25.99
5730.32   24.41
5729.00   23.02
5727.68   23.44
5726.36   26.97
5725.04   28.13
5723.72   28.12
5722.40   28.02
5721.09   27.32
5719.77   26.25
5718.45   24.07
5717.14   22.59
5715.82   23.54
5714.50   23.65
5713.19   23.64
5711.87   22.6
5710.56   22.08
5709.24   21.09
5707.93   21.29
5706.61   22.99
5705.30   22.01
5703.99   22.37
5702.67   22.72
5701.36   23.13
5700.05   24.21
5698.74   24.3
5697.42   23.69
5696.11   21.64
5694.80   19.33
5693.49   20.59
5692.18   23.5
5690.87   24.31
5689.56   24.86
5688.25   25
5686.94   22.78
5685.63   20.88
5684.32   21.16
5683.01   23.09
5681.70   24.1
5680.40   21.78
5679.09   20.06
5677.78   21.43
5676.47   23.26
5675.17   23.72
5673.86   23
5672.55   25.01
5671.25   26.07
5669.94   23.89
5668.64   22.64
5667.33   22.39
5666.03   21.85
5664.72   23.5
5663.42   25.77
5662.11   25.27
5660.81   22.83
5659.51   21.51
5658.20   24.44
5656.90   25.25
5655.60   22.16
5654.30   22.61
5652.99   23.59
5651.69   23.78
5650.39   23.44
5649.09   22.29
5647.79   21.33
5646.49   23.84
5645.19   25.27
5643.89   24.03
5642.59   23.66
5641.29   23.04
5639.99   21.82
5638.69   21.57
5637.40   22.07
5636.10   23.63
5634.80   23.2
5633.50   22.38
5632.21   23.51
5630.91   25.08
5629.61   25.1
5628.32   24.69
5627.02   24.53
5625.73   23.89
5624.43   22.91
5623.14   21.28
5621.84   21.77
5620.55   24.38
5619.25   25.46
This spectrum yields 1.5 angstrom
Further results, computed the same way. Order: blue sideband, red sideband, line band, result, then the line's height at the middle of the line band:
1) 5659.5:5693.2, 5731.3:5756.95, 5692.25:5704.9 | 0.59 angstrom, 23.6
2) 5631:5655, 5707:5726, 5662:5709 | 1.85 angstrom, 23.9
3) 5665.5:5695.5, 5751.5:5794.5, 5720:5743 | -2.07 angstrom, 23.6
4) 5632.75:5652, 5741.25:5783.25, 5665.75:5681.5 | 0.26 angstrom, 23.4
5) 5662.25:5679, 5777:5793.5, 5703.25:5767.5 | -2.14 angstrom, 23.5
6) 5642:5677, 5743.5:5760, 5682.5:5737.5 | -0.48 angstrom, 23.9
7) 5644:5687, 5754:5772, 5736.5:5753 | 0.80 angstrom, 24.6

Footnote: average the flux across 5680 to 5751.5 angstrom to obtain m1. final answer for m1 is 23.9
